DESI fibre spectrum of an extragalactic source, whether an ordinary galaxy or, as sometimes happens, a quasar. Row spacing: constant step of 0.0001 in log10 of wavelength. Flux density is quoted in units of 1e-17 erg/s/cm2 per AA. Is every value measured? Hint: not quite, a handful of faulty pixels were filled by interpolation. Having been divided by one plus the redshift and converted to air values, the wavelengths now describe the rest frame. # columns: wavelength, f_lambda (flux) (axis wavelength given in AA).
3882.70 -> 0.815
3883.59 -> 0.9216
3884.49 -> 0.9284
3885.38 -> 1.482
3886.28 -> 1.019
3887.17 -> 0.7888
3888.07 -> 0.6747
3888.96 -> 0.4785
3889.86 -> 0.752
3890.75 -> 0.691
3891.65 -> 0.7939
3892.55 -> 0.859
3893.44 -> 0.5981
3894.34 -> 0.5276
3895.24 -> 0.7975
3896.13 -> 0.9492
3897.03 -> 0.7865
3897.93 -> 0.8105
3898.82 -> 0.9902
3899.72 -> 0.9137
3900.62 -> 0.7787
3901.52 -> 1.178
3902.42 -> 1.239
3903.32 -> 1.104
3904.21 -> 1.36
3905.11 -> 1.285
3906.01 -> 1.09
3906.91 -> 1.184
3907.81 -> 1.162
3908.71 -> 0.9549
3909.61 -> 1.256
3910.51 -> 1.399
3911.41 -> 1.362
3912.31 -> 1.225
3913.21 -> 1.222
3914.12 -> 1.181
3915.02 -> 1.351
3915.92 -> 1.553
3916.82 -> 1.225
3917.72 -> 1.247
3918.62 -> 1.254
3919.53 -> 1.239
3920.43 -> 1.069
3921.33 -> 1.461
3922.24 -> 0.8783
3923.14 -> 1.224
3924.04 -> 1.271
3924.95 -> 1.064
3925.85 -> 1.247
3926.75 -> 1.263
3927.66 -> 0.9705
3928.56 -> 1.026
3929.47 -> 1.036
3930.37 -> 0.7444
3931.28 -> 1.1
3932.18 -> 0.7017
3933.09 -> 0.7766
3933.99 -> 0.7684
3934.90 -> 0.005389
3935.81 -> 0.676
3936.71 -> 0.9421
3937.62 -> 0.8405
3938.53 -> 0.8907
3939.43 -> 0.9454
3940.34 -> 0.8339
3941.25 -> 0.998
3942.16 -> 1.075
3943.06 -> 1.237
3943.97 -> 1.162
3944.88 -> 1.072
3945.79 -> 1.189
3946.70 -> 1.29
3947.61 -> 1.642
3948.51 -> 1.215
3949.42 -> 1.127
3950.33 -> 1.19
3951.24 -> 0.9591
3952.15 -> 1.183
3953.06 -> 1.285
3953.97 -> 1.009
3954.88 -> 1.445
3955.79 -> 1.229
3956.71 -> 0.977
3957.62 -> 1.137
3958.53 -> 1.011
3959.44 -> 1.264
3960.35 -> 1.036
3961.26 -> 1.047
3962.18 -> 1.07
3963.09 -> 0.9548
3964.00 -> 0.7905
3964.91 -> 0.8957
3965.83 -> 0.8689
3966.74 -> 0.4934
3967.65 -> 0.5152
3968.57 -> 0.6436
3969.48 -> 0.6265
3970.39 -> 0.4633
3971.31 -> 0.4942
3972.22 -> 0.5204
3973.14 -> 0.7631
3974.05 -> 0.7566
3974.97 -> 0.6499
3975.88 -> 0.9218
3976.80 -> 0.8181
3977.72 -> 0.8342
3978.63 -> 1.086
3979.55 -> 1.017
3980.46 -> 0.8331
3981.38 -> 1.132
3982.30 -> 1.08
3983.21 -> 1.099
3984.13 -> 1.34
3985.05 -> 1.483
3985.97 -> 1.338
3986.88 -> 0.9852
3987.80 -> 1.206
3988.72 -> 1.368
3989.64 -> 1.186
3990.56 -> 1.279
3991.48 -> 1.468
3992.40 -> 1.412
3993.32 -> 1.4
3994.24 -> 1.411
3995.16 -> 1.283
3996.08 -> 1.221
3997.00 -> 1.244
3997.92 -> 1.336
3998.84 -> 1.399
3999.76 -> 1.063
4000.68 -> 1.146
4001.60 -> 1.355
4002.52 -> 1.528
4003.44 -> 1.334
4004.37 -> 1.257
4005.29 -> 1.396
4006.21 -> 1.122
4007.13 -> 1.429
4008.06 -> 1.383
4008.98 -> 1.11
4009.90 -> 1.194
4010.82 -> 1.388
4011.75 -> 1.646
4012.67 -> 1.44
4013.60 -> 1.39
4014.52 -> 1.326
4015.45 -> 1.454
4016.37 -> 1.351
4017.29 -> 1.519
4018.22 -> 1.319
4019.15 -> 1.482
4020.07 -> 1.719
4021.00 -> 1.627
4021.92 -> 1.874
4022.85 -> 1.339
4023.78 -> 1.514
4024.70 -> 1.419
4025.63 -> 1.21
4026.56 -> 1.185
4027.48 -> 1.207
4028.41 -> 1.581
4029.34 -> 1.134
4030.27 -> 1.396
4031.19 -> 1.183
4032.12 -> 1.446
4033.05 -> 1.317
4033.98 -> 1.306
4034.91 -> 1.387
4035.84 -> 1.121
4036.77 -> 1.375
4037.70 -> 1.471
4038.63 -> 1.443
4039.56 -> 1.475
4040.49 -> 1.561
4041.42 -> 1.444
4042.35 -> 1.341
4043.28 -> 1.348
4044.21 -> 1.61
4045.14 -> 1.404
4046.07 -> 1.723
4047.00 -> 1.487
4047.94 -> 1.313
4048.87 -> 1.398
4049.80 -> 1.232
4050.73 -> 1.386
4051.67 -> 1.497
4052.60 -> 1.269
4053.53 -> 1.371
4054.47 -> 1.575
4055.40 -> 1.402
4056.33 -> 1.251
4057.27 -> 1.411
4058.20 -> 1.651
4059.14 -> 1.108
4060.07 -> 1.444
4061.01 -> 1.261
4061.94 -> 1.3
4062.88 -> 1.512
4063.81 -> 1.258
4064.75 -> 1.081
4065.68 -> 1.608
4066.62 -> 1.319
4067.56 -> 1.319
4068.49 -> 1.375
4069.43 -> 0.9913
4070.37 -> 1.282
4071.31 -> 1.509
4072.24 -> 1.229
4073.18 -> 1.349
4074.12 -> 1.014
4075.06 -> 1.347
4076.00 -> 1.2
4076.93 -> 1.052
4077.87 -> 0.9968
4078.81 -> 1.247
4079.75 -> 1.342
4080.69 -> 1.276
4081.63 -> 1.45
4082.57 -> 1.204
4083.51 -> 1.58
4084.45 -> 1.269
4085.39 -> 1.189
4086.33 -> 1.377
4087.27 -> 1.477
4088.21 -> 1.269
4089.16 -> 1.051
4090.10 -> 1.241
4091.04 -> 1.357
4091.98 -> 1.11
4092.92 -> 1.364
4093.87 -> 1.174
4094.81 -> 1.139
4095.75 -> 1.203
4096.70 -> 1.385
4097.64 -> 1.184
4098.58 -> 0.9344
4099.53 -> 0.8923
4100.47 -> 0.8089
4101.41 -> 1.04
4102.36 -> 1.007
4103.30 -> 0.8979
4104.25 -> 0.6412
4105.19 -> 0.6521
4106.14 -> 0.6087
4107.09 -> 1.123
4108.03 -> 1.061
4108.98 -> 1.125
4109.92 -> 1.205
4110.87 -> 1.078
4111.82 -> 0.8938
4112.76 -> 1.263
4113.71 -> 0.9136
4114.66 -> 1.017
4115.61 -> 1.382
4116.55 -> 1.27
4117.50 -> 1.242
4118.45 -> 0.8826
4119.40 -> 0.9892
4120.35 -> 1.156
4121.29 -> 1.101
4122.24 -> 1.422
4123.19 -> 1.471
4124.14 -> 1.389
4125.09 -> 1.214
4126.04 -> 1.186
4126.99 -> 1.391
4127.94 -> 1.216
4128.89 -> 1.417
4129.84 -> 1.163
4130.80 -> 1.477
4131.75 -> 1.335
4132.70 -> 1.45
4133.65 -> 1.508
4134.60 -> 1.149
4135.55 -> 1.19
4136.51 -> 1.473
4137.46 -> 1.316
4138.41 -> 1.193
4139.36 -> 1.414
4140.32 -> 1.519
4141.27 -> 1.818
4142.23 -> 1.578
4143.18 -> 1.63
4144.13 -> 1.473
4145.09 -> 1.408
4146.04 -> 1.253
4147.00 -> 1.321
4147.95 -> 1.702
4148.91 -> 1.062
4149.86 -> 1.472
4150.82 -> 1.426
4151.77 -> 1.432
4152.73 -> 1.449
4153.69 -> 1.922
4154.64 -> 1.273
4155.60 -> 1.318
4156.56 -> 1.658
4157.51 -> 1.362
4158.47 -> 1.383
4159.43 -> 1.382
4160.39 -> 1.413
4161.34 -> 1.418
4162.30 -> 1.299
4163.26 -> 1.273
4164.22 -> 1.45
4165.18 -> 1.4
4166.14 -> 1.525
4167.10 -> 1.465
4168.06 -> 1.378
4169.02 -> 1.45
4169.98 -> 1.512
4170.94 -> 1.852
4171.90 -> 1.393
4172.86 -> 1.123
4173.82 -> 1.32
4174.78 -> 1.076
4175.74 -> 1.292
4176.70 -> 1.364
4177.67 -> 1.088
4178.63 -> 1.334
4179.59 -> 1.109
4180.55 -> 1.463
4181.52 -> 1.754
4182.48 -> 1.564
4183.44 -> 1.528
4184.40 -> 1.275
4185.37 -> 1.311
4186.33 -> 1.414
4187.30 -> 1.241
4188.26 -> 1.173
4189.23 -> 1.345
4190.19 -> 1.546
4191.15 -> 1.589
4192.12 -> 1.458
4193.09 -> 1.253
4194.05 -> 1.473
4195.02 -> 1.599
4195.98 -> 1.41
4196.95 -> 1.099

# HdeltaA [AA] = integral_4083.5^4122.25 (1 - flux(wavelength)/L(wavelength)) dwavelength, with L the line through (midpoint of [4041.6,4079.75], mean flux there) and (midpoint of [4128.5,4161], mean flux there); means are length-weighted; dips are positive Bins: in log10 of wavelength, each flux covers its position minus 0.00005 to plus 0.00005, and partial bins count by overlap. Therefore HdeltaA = 7.6 AA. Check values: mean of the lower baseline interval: 1.34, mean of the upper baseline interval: 1.42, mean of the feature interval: 1.11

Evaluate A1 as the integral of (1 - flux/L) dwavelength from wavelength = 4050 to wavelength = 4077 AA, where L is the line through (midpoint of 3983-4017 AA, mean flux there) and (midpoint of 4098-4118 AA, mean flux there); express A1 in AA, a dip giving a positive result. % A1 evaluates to -4.5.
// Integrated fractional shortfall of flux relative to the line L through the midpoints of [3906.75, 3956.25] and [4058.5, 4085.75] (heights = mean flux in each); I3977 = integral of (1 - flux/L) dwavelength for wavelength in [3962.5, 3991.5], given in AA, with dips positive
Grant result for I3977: 5.9 AA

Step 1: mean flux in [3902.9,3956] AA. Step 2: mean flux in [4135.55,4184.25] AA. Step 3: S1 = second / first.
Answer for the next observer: 1.27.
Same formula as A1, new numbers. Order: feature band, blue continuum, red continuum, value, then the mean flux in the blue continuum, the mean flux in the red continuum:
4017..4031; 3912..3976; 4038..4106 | -3.07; 1.01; 1.27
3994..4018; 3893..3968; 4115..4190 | -3.59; 1.05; 1.37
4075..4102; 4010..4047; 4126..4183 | 3.88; 1.42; 1.4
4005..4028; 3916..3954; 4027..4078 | -2.58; 1.06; 1.35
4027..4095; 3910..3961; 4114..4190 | -4.27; 1.1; 1.37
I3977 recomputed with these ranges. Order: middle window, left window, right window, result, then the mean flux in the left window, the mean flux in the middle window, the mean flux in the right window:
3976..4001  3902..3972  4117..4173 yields -1.40 AA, 1.05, 1.2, 1.38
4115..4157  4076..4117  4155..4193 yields -3.27 AA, 1.13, 1.37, 1.39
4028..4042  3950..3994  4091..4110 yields -4.82 AA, 1.01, 1.37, 1.03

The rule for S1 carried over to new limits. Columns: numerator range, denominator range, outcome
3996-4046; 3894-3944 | 1.31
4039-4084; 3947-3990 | 1.35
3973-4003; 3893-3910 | 1.17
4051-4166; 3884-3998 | 1.24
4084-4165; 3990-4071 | 0.92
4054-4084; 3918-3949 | 1.27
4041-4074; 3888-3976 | 1.38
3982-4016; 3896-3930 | 1.14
